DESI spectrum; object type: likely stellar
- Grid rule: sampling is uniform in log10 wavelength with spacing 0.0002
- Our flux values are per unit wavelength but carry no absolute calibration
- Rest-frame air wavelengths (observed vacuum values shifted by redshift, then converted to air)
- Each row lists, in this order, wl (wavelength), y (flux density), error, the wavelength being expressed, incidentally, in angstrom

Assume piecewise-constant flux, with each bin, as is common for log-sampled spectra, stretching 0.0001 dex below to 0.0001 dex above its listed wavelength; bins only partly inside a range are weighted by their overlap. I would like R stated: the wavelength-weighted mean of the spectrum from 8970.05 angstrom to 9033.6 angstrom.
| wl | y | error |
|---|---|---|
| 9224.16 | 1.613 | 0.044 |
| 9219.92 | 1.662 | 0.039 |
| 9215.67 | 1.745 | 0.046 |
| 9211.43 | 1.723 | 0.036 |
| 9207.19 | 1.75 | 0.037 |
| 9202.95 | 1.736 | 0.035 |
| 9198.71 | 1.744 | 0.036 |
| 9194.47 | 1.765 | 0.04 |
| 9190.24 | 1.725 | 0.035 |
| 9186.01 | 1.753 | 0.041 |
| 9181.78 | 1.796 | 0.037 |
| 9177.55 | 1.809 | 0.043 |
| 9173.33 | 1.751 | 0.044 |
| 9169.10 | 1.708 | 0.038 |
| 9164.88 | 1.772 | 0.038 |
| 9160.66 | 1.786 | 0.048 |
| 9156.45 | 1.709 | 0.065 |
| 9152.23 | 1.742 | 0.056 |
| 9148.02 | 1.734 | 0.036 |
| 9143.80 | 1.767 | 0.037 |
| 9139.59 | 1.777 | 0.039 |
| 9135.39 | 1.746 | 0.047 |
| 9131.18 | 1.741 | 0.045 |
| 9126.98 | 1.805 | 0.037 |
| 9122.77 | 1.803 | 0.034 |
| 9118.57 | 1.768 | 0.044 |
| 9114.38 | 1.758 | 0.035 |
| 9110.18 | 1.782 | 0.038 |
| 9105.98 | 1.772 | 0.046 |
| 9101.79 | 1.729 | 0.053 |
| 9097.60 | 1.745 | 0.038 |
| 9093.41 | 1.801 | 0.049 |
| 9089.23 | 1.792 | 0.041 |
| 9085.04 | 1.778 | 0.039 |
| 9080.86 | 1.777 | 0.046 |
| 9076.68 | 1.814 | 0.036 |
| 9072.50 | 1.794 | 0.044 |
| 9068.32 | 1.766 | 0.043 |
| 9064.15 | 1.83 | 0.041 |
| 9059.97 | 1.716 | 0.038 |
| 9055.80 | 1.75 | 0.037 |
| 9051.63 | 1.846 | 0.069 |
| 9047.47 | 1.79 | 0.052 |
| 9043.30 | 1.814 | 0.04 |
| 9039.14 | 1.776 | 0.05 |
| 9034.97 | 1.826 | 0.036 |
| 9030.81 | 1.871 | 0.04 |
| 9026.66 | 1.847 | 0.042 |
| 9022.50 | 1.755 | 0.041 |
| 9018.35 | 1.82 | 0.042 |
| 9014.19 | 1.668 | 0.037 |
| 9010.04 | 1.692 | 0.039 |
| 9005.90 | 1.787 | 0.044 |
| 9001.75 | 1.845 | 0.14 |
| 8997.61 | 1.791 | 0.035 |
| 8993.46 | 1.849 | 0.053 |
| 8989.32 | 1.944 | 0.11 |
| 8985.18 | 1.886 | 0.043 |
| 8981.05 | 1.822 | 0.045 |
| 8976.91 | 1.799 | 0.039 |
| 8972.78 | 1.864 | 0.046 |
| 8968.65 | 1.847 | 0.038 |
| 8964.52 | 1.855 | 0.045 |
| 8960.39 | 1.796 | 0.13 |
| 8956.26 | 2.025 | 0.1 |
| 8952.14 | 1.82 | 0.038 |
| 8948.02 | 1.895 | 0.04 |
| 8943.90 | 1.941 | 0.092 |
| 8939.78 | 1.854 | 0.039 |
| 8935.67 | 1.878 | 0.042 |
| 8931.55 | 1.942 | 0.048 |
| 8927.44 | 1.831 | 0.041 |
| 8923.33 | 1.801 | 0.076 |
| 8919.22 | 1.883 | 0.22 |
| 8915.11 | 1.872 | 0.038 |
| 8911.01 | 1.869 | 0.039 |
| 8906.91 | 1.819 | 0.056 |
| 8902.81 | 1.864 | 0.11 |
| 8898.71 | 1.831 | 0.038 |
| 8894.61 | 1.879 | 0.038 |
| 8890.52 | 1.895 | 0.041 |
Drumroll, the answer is 1.82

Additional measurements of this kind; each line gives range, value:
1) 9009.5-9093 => 1.79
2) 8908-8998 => 1.87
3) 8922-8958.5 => 1.89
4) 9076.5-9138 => 1.77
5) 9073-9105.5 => 1.78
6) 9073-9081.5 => 1.8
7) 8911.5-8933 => 1.86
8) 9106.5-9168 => 1.76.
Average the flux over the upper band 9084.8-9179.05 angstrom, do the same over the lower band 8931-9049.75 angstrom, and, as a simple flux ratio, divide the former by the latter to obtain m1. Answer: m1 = 0.96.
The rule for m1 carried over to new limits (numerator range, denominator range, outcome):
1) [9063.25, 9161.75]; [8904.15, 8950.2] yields 0.95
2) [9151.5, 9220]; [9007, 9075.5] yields 0.98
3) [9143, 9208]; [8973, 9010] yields 0.96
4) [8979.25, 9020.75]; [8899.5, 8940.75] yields 0.97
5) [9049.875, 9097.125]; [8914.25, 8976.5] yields 0.95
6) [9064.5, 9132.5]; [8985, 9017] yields 0.99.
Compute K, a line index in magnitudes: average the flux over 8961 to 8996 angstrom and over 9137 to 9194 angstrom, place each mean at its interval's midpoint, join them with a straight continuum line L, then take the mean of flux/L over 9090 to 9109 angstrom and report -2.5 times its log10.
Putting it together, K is 0.016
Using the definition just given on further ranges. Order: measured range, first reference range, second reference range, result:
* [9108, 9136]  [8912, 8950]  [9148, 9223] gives 0.00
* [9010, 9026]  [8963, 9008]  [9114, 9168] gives 0.05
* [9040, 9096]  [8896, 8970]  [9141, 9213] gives 0.01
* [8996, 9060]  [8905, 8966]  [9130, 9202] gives 0.02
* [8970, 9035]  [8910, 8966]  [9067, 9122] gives 0.01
